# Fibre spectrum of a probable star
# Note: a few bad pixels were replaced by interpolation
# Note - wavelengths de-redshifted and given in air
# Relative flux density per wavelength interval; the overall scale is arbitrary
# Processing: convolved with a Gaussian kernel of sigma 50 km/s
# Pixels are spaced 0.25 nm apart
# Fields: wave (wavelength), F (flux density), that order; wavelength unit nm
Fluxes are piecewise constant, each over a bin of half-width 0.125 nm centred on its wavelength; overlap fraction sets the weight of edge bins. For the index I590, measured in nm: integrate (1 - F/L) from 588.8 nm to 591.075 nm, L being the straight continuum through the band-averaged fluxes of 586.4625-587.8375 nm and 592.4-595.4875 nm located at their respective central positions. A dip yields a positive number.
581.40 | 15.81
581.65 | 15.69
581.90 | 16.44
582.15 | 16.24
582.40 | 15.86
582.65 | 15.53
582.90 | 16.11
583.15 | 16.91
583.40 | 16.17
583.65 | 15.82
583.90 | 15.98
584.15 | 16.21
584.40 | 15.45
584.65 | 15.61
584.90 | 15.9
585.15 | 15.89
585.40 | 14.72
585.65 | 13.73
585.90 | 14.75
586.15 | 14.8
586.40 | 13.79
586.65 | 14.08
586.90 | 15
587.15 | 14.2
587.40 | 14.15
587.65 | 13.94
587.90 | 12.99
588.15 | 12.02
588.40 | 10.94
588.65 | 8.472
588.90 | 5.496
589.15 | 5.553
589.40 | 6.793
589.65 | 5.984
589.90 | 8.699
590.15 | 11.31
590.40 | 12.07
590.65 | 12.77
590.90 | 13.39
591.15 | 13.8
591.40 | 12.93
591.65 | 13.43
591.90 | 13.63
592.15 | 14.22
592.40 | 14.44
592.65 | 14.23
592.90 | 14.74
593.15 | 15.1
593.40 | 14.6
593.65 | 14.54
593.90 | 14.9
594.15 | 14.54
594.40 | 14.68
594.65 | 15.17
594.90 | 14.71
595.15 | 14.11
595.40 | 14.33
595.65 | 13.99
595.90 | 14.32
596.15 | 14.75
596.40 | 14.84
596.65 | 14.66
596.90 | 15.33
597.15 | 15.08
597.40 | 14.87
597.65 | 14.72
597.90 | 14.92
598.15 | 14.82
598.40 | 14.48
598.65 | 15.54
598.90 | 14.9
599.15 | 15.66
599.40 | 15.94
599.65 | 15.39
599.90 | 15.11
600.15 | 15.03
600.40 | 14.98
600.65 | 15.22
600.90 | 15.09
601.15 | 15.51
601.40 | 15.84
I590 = 0.81 nm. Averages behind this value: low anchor 14.2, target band 9.26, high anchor 14.6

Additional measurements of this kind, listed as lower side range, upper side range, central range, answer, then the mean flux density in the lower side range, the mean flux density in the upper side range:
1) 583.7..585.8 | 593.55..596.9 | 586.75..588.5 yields 0.21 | 15.4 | 14.6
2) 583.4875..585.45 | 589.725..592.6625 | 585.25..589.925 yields 0.91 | 15.7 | 12.7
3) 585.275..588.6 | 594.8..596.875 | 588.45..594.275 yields 0.88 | 13.7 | 14.5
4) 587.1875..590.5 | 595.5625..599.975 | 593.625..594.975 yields -0.18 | 9.98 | 15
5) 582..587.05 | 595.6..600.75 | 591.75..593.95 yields 0.10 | 15.4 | 15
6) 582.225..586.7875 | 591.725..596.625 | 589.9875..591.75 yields 0.25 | 15.4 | 14.5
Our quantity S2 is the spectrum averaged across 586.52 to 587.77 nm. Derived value 14.3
